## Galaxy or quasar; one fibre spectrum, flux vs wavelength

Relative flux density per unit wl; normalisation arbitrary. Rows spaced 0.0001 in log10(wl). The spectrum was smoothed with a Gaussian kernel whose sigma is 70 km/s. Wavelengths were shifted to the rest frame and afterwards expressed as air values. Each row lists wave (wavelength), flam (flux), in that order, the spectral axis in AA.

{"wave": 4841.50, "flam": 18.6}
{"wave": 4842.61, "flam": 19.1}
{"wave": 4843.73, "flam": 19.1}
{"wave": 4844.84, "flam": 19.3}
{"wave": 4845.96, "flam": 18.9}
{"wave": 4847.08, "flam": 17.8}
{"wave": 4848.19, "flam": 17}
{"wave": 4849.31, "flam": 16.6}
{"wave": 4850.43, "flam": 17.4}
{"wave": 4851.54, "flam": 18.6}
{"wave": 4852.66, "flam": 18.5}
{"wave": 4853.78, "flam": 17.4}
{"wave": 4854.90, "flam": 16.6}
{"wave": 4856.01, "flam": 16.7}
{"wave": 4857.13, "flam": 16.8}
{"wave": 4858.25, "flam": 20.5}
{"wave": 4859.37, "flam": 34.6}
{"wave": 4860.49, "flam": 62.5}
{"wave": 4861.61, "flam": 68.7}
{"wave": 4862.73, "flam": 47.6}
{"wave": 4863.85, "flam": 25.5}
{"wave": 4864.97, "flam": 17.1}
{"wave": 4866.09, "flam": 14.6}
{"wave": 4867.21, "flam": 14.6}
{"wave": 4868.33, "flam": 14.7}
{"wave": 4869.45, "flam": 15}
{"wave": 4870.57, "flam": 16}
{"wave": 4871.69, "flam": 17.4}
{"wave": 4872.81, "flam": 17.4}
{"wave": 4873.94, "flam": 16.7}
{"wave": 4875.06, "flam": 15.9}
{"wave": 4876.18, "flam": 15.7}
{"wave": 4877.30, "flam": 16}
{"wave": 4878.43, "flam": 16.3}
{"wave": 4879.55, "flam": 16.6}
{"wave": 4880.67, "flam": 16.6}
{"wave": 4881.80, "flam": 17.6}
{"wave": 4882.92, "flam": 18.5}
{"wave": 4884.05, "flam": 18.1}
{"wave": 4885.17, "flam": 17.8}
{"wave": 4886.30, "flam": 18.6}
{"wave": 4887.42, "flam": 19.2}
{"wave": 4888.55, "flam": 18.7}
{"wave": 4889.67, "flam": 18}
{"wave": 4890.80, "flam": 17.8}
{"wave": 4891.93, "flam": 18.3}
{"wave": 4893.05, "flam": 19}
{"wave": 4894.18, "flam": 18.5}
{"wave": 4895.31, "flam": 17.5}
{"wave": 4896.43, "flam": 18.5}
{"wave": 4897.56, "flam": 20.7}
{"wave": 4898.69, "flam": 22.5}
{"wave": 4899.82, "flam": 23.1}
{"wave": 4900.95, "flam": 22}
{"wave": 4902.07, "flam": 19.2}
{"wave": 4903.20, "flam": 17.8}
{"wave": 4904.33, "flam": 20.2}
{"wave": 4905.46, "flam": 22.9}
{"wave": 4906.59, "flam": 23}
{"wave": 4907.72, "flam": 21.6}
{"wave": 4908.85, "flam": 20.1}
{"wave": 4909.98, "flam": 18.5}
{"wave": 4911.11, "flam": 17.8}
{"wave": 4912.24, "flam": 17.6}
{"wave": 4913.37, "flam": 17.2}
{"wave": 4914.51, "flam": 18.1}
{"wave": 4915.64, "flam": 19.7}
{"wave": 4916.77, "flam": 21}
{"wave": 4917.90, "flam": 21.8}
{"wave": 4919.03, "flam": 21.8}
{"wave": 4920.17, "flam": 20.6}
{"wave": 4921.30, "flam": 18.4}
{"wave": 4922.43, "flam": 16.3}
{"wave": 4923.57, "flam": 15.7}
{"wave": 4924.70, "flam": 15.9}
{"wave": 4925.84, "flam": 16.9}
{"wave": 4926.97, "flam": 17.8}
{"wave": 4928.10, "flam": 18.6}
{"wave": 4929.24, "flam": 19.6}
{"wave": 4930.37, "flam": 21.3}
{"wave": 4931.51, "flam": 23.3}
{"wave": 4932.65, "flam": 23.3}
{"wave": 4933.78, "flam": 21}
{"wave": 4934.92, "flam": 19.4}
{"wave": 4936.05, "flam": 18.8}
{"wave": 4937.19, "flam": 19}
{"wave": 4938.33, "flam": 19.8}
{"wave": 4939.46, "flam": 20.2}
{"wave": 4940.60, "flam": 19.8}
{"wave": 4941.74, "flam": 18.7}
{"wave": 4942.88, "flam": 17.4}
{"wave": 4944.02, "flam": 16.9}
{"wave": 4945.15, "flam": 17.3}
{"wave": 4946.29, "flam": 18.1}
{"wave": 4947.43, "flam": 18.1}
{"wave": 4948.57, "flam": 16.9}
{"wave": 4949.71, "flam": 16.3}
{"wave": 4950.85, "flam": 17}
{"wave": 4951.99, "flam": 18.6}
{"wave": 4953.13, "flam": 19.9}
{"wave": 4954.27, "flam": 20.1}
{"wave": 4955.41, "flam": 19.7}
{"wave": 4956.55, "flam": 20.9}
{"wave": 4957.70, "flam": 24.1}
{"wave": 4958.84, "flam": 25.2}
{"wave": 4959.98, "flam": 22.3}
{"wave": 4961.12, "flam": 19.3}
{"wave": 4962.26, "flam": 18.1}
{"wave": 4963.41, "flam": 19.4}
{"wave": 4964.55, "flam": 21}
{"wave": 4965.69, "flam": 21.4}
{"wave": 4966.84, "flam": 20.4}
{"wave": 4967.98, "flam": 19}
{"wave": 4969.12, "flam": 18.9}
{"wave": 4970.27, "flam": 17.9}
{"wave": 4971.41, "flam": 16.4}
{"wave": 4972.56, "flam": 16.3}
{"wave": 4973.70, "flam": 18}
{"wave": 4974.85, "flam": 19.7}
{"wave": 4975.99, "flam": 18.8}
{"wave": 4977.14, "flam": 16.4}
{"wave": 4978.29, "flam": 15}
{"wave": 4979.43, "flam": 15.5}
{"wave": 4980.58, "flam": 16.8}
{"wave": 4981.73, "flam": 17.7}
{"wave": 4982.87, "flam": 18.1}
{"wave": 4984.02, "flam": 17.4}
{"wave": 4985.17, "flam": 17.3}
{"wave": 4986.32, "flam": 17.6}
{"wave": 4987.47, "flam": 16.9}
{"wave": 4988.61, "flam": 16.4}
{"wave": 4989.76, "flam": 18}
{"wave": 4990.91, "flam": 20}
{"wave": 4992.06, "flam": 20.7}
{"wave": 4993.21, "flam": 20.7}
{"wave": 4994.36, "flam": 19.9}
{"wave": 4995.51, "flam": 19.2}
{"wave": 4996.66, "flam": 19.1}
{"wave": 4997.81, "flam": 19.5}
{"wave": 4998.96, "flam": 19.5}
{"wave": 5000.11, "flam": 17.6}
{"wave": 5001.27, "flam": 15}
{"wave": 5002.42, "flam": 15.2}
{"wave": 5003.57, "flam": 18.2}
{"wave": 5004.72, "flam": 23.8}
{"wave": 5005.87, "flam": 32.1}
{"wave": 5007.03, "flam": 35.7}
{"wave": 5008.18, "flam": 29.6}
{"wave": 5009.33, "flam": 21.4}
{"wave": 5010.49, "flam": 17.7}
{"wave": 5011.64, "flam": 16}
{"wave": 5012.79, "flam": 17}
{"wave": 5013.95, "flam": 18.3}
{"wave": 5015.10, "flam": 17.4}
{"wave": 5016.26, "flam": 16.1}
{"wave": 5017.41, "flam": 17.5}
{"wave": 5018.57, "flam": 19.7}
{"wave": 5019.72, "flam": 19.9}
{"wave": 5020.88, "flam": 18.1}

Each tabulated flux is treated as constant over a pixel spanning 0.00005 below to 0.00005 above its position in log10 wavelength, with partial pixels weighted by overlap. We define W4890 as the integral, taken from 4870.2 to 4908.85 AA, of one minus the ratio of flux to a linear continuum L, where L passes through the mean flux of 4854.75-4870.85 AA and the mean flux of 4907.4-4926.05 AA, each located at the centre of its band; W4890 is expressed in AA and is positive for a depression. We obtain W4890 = 6.9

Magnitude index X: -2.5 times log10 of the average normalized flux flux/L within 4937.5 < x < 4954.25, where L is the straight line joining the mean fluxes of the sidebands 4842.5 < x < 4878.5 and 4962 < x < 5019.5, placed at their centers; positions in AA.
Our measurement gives 0.10 mag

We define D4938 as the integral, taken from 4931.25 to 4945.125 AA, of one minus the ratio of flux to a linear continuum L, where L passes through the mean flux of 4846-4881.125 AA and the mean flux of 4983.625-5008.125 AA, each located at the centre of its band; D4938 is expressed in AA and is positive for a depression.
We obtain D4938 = 0.83 AA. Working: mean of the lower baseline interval 21.7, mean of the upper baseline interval 20.2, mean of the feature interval 19.6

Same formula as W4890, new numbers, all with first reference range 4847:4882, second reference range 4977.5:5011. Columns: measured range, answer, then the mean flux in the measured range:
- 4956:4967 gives -0.57 AA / 21.2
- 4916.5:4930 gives 1.36 AA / 18.7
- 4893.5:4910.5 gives 0.57 AA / 20.4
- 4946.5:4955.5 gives 0.93 AA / 18.2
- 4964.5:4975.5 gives 0.70 AA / 18.8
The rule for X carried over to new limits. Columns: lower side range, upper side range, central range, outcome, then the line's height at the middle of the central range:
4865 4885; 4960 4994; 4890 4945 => -0.13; 17.2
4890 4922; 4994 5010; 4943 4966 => 0.07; 20.8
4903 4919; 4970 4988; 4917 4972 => -0.05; 18.6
